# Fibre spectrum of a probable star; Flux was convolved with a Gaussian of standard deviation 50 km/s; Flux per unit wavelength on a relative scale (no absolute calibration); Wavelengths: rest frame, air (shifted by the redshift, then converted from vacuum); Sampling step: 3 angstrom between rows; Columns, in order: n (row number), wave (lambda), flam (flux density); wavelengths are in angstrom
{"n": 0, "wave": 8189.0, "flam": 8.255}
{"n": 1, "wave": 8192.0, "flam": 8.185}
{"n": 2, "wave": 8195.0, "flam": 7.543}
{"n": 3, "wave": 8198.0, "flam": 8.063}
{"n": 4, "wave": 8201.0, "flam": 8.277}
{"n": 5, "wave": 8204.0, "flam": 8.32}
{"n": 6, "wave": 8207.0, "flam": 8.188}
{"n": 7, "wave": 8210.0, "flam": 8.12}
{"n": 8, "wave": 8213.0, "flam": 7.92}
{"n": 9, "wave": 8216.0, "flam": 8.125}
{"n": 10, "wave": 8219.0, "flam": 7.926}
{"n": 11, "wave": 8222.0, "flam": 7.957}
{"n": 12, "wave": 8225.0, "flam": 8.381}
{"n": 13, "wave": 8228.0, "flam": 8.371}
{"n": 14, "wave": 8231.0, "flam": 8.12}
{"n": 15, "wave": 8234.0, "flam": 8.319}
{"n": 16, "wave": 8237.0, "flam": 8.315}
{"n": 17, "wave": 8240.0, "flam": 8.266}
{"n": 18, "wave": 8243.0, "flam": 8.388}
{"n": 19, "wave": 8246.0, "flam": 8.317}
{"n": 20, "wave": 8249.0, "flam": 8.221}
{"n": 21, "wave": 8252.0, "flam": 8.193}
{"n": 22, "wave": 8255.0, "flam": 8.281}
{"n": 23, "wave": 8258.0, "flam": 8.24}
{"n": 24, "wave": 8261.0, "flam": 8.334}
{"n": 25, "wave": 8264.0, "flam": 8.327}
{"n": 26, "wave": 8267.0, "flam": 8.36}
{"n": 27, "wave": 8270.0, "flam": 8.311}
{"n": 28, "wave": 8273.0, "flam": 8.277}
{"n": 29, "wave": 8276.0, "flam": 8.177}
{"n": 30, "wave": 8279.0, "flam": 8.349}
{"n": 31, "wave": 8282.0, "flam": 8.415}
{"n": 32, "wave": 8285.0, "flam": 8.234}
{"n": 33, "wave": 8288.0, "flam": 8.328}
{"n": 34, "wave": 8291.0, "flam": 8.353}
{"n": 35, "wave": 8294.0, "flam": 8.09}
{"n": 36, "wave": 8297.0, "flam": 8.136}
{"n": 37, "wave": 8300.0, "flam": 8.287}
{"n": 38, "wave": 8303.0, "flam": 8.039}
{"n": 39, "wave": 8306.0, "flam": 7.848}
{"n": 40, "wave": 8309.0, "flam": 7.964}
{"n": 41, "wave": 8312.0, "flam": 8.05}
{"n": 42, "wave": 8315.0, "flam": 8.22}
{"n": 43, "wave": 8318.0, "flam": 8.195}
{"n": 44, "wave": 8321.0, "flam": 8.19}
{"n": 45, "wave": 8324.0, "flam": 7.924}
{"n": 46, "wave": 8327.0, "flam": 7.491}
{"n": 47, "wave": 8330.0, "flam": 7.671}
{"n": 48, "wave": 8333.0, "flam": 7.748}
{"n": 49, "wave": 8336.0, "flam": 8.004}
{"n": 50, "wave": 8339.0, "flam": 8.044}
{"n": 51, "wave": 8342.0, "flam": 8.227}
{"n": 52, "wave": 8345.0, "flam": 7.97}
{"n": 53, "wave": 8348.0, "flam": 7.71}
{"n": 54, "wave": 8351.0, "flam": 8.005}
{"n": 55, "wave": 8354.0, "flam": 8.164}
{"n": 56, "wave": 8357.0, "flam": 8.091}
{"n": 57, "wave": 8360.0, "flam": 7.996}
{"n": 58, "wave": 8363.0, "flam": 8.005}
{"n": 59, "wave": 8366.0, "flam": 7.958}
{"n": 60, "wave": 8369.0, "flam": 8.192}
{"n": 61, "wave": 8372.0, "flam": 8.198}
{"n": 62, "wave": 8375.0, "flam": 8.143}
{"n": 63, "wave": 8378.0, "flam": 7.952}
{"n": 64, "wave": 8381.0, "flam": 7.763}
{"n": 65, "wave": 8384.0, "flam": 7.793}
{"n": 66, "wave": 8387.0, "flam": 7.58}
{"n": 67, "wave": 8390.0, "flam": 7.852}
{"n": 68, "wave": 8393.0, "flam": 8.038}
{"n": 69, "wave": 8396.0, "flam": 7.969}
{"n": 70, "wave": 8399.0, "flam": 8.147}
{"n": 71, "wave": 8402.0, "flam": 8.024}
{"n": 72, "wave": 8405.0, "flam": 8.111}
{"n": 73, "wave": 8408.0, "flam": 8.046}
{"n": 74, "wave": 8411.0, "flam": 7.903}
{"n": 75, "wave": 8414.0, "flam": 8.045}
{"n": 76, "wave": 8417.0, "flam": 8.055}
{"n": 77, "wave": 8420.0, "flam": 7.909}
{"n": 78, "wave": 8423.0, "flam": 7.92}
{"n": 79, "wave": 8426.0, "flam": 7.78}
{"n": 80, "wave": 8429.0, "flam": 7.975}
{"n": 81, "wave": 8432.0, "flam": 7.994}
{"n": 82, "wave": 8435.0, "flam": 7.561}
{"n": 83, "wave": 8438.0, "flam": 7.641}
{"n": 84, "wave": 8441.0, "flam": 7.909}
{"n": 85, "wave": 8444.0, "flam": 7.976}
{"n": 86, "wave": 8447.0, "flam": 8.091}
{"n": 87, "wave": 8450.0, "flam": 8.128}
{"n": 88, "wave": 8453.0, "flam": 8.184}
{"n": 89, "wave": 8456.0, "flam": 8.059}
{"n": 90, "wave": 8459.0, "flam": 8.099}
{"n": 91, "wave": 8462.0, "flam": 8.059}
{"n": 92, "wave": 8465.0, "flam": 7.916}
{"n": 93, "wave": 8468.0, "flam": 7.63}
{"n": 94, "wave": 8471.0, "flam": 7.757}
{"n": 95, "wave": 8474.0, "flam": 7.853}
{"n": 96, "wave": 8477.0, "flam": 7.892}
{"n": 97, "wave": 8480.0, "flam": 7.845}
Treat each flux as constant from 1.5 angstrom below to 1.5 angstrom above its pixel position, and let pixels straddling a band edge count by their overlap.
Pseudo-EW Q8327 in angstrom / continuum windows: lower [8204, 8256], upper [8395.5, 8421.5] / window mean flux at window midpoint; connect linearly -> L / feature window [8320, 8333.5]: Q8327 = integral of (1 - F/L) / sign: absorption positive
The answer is 0.5 angstrom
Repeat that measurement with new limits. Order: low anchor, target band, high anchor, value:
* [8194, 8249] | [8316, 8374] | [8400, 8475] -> 0.4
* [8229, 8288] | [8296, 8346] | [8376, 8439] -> 0.8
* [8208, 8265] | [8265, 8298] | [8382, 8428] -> -0.5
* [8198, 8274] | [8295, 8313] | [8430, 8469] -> 0.2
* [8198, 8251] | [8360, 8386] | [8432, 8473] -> 0.1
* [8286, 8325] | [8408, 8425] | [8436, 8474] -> 0.1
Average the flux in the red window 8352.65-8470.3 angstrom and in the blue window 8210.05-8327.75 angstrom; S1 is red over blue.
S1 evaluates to 1.0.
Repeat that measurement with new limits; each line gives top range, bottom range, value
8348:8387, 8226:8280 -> 0.96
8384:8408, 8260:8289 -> 0.96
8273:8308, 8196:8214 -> 1.01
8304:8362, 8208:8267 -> 0.97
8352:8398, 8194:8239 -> 0.98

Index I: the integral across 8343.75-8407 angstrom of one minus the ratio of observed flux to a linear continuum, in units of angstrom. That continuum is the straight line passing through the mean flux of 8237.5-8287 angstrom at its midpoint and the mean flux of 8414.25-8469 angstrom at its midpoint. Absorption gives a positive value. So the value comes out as 0.7 angstrom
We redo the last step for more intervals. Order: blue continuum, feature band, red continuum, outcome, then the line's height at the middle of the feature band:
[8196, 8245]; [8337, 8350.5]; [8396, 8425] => 0.1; 8.07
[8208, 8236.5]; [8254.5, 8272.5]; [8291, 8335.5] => -0.5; 8.08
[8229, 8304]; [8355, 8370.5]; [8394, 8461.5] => 0.1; 8.1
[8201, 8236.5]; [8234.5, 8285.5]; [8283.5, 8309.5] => -0.9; 8.16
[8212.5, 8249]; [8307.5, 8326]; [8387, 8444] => 0.0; 8.08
